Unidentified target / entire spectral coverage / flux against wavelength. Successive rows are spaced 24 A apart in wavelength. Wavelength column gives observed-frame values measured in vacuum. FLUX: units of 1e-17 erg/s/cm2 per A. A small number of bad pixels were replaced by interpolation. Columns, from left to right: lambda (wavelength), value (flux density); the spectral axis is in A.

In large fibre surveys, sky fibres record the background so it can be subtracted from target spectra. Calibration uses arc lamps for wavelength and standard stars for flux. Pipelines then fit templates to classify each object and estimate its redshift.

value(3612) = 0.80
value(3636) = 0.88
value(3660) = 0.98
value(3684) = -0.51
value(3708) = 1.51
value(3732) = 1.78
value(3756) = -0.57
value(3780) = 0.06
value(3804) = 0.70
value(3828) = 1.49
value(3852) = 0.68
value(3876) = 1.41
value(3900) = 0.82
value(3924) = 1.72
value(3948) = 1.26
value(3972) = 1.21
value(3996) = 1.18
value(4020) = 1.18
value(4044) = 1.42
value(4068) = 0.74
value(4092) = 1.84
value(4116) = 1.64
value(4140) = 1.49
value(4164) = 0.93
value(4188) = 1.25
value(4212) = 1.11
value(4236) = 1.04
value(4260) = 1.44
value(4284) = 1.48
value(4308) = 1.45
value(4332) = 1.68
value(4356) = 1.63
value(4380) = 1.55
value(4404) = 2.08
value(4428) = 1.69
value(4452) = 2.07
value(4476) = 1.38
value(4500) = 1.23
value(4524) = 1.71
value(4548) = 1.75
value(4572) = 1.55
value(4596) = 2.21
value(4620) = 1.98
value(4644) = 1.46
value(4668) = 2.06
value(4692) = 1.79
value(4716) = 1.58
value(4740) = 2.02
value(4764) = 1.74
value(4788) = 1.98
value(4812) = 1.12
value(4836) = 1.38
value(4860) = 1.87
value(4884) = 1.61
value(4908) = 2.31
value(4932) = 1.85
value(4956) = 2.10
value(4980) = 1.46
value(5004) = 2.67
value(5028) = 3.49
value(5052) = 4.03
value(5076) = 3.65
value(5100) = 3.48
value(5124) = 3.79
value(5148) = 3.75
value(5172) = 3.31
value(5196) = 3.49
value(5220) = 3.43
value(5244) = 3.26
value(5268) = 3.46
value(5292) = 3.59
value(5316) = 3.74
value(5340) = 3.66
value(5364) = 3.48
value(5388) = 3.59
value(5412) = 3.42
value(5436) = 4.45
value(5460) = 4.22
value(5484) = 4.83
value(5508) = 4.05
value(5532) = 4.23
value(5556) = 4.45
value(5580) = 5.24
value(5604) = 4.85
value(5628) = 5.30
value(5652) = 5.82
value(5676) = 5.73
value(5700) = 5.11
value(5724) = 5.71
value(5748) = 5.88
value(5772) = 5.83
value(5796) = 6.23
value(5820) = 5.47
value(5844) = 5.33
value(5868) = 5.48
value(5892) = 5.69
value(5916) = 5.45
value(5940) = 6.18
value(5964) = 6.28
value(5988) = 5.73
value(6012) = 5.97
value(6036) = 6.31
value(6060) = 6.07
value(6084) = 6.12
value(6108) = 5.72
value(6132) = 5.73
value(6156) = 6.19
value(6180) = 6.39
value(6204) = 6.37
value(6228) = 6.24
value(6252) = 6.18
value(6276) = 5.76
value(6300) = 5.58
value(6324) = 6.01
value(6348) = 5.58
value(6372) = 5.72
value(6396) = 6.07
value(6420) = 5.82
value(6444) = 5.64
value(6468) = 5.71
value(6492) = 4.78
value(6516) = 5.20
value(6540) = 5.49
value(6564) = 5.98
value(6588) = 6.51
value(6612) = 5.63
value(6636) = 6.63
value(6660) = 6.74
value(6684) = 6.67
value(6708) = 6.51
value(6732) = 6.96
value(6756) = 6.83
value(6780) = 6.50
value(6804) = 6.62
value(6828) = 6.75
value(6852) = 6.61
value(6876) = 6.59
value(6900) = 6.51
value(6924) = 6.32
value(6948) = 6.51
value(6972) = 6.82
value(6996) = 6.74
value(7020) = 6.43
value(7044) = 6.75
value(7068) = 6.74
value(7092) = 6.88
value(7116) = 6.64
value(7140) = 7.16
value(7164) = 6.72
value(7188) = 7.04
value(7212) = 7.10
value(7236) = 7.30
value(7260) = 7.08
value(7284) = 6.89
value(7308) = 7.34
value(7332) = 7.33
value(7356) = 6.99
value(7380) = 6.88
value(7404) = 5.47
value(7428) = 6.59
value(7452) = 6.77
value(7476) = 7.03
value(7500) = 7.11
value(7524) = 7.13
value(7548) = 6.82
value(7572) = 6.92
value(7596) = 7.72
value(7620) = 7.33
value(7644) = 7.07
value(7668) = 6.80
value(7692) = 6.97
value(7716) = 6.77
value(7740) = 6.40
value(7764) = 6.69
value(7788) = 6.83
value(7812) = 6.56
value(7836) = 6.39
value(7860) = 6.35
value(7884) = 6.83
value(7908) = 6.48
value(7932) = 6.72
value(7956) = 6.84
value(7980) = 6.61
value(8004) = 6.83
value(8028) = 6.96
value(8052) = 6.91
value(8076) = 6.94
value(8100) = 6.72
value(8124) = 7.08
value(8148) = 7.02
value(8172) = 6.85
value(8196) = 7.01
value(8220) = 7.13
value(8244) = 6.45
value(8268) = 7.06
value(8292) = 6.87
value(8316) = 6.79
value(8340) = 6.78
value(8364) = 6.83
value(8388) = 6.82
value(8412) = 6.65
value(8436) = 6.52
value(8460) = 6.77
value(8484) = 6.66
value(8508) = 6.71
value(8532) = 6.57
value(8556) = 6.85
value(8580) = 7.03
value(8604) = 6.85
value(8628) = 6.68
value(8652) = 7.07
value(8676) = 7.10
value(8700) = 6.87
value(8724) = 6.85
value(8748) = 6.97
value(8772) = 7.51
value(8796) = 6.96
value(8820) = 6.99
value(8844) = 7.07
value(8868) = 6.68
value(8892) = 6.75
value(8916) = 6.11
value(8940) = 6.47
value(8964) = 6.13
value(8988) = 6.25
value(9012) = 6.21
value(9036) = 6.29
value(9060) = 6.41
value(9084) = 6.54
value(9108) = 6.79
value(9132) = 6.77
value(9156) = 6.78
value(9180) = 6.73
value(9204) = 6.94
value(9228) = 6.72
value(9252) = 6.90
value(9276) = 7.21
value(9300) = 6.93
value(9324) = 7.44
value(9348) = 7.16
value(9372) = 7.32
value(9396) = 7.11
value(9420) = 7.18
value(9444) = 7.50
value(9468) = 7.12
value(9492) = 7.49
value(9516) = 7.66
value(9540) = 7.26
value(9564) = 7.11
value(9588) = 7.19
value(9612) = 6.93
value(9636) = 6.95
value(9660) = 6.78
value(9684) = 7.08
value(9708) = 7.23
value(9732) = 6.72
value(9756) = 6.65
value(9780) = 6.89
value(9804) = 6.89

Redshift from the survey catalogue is 0.256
